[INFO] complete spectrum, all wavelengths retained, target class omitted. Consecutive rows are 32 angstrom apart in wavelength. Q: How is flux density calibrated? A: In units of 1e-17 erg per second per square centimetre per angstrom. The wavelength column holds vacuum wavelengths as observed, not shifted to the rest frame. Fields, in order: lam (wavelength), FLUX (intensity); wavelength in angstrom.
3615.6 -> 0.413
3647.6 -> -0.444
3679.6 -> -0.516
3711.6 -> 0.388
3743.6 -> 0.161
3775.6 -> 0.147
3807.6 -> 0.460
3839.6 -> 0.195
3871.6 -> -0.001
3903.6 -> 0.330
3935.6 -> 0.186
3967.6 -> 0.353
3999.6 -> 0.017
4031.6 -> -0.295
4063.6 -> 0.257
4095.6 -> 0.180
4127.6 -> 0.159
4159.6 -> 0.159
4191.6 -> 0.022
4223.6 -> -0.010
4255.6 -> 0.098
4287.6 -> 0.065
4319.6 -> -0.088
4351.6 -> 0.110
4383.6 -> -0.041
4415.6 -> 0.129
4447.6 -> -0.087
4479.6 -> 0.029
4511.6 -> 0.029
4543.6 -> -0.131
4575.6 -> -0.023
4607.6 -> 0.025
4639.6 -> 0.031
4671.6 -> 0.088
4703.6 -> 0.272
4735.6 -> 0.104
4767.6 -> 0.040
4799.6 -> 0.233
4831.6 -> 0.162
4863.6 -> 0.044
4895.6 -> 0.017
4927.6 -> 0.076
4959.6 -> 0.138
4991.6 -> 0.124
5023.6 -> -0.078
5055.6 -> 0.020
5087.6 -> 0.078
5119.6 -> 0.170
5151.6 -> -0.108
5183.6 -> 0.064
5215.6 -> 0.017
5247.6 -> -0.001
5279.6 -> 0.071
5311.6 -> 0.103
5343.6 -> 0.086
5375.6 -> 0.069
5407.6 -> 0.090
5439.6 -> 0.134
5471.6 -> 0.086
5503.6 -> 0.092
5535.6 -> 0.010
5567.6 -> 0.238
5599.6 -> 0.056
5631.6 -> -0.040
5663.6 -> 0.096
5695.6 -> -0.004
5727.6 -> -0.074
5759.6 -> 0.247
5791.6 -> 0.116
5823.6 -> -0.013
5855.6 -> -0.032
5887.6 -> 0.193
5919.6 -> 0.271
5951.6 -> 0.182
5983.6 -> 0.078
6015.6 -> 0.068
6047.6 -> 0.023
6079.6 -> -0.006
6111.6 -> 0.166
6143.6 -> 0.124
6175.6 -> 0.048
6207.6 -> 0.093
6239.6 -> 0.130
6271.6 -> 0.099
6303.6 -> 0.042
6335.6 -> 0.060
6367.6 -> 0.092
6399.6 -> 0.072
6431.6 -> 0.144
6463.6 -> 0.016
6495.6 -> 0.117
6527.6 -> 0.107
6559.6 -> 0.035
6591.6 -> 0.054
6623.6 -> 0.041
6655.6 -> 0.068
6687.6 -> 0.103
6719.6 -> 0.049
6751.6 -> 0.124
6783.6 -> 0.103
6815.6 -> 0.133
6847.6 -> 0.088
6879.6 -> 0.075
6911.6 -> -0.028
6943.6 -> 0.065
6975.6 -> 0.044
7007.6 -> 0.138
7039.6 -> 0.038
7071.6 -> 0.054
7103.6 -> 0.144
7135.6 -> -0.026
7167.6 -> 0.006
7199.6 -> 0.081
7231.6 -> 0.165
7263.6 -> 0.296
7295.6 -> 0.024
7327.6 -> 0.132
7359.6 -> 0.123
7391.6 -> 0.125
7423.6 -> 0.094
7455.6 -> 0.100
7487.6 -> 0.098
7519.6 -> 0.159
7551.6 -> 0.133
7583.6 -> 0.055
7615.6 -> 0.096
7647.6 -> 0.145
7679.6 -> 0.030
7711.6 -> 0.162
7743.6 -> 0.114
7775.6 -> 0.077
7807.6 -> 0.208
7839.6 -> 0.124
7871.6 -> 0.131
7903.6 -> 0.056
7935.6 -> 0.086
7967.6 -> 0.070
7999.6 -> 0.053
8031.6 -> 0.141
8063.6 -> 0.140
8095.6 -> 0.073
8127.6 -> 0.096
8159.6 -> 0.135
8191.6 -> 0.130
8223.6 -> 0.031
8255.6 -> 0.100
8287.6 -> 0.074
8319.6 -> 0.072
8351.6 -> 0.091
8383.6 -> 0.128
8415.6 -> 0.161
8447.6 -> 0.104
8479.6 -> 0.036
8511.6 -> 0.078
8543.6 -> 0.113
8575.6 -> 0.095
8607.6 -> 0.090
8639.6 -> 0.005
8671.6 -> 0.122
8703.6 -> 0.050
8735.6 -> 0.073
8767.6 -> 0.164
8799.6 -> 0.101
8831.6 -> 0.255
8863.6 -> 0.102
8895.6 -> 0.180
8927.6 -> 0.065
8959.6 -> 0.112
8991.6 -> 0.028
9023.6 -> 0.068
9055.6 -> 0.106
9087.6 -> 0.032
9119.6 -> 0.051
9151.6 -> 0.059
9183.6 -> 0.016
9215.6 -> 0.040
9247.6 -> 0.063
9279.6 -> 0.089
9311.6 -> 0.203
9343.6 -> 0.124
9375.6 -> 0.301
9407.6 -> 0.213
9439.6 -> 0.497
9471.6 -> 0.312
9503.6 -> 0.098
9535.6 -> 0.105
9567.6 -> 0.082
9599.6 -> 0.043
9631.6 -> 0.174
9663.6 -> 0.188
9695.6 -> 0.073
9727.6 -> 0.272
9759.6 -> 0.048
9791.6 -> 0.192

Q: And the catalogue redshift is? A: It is 0.94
